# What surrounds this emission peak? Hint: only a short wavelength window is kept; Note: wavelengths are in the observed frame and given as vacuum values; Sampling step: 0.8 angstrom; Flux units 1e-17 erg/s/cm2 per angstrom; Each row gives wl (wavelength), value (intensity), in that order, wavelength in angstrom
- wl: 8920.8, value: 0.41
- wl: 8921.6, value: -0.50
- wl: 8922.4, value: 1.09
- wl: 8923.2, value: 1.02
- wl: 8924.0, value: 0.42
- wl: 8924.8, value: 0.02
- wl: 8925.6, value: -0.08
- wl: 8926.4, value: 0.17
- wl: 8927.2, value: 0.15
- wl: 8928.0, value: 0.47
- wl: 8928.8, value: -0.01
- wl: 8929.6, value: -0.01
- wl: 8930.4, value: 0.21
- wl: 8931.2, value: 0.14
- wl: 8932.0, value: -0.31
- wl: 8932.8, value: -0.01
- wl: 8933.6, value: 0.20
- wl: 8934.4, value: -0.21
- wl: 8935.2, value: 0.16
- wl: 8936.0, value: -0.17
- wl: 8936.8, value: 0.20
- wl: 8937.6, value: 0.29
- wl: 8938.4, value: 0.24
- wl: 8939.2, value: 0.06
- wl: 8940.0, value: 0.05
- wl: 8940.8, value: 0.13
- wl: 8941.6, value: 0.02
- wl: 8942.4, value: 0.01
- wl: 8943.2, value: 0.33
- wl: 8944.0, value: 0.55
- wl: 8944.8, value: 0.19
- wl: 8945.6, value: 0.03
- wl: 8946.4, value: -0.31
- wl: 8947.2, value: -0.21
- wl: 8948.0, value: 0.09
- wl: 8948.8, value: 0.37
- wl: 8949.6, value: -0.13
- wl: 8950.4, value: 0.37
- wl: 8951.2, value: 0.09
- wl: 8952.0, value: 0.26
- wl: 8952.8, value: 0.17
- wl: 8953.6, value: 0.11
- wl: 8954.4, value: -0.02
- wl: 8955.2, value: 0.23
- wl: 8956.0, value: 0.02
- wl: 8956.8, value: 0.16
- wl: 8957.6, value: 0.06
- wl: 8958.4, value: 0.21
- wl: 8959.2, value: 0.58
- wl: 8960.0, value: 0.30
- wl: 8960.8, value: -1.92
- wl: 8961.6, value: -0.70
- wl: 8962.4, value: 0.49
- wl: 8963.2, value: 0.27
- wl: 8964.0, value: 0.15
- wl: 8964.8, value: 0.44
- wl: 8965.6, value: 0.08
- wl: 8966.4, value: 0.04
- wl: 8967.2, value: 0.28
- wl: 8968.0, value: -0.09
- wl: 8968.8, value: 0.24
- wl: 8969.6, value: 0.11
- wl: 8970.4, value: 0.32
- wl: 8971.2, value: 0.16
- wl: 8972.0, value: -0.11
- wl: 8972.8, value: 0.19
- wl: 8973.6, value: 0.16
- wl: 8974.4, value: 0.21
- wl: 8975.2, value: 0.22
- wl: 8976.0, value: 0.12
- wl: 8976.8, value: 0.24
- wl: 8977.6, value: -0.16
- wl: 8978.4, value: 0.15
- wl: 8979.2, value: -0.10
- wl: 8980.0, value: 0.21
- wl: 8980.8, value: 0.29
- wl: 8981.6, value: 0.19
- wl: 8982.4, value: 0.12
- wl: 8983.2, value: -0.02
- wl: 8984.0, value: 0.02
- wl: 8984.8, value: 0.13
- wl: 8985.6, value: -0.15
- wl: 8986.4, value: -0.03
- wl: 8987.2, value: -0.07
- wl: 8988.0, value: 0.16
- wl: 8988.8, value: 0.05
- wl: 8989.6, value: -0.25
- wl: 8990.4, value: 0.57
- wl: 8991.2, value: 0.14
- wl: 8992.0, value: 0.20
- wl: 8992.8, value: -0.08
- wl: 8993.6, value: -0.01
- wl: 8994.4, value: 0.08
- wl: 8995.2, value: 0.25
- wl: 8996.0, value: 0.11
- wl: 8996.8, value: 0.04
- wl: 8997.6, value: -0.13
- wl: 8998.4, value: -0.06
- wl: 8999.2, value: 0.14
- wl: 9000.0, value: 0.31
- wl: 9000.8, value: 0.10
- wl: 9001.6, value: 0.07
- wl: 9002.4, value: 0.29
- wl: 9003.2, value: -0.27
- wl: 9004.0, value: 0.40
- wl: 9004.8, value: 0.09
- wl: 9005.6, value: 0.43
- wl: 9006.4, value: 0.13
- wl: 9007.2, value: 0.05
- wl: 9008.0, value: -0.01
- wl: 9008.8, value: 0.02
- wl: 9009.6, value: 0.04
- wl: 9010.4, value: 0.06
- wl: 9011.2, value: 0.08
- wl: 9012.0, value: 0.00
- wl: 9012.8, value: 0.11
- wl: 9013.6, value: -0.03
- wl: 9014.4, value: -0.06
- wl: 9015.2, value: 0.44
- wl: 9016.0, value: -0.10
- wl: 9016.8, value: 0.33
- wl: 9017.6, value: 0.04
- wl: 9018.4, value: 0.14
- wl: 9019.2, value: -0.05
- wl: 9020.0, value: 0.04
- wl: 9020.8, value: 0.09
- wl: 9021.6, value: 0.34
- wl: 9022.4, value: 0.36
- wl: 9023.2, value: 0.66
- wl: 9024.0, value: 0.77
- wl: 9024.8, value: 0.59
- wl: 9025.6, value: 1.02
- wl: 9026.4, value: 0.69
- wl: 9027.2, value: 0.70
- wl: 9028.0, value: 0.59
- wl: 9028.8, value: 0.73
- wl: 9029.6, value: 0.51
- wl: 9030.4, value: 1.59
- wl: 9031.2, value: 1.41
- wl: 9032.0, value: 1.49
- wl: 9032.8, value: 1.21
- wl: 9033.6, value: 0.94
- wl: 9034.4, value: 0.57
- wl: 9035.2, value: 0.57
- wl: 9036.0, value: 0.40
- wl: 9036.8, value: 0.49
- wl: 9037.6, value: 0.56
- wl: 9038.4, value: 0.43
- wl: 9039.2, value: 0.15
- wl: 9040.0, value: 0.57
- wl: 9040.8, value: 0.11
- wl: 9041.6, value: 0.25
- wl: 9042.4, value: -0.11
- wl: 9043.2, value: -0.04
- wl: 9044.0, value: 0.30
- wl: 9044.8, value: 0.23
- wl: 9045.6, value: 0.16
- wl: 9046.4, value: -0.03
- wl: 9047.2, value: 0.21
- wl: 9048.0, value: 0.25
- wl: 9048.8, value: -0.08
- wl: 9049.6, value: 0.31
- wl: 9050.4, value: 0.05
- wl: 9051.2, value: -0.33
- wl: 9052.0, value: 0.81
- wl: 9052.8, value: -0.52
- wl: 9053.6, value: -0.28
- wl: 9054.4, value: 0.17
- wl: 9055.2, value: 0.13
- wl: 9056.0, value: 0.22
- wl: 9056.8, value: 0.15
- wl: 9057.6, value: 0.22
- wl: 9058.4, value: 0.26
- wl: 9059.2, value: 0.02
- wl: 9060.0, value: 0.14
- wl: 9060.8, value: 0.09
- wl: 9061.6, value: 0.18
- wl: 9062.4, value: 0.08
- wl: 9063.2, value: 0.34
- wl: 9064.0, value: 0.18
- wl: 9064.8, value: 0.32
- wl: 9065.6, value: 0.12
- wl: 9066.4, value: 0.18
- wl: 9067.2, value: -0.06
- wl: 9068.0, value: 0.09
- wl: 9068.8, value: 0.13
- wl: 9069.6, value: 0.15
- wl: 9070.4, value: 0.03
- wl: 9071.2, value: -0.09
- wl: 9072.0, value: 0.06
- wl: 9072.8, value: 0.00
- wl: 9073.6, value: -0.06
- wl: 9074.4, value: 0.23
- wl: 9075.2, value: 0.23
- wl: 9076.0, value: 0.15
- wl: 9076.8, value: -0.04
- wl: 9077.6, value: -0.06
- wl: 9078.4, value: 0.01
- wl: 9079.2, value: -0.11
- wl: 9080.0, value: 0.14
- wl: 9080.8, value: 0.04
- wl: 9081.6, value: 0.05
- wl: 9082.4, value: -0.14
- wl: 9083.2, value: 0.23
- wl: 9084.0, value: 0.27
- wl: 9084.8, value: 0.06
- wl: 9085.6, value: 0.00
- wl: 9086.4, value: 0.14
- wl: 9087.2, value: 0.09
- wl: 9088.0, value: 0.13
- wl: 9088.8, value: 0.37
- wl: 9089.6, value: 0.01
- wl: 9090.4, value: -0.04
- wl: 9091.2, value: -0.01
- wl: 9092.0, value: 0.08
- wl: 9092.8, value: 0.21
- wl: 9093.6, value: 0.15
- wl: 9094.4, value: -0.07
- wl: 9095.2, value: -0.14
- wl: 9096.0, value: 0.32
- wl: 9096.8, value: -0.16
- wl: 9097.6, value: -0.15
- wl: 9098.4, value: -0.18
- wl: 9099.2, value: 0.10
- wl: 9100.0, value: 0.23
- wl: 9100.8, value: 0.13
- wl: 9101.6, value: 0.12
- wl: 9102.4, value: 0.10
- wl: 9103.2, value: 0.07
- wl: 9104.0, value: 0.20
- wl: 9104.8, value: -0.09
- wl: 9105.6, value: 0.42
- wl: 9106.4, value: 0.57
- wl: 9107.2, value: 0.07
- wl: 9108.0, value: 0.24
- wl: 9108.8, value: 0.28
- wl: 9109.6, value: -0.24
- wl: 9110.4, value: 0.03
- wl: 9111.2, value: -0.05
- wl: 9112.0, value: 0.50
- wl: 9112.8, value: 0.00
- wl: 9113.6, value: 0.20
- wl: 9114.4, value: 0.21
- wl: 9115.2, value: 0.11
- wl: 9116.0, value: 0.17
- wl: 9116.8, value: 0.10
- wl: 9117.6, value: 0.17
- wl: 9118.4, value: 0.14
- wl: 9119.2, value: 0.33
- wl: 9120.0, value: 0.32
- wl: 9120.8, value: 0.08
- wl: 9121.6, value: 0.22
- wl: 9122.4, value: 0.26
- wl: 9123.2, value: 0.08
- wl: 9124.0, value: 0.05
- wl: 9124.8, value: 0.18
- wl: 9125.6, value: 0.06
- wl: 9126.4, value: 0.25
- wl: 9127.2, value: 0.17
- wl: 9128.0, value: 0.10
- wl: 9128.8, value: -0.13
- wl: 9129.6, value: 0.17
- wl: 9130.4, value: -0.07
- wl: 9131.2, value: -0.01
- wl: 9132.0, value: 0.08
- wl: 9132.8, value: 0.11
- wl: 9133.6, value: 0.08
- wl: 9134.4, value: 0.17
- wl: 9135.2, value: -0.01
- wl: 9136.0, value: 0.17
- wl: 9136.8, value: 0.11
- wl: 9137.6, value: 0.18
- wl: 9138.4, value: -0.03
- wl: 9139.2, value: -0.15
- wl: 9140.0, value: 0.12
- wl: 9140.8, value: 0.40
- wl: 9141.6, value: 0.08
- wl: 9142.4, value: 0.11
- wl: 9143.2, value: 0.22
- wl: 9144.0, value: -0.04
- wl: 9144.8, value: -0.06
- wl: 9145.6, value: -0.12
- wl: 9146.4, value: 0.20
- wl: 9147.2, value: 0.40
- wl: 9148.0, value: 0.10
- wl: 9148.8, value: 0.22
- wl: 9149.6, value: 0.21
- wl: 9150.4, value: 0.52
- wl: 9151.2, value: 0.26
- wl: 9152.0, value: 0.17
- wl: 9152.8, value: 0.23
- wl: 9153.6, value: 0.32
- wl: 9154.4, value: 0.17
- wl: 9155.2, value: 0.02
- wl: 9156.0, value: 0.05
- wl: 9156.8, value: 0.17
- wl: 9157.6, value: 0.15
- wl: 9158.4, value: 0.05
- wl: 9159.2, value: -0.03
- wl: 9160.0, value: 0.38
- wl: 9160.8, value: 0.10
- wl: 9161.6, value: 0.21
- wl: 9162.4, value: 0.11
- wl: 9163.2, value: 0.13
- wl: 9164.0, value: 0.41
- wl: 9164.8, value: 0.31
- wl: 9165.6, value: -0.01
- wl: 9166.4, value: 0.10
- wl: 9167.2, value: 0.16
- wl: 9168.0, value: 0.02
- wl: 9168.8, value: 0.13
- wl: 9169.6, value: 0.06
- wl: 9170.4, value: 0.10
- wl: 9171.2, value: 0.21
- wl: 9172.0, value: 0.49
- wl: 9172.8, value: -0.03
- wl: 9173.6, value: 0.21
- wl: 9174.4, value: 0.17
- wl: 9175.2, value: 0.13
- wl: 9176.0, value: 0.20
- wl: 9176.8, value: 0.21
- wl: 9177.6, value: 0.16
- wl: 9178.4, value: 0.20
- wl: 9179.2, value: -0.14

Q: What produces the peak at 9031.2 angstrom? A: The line [O II] 3727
